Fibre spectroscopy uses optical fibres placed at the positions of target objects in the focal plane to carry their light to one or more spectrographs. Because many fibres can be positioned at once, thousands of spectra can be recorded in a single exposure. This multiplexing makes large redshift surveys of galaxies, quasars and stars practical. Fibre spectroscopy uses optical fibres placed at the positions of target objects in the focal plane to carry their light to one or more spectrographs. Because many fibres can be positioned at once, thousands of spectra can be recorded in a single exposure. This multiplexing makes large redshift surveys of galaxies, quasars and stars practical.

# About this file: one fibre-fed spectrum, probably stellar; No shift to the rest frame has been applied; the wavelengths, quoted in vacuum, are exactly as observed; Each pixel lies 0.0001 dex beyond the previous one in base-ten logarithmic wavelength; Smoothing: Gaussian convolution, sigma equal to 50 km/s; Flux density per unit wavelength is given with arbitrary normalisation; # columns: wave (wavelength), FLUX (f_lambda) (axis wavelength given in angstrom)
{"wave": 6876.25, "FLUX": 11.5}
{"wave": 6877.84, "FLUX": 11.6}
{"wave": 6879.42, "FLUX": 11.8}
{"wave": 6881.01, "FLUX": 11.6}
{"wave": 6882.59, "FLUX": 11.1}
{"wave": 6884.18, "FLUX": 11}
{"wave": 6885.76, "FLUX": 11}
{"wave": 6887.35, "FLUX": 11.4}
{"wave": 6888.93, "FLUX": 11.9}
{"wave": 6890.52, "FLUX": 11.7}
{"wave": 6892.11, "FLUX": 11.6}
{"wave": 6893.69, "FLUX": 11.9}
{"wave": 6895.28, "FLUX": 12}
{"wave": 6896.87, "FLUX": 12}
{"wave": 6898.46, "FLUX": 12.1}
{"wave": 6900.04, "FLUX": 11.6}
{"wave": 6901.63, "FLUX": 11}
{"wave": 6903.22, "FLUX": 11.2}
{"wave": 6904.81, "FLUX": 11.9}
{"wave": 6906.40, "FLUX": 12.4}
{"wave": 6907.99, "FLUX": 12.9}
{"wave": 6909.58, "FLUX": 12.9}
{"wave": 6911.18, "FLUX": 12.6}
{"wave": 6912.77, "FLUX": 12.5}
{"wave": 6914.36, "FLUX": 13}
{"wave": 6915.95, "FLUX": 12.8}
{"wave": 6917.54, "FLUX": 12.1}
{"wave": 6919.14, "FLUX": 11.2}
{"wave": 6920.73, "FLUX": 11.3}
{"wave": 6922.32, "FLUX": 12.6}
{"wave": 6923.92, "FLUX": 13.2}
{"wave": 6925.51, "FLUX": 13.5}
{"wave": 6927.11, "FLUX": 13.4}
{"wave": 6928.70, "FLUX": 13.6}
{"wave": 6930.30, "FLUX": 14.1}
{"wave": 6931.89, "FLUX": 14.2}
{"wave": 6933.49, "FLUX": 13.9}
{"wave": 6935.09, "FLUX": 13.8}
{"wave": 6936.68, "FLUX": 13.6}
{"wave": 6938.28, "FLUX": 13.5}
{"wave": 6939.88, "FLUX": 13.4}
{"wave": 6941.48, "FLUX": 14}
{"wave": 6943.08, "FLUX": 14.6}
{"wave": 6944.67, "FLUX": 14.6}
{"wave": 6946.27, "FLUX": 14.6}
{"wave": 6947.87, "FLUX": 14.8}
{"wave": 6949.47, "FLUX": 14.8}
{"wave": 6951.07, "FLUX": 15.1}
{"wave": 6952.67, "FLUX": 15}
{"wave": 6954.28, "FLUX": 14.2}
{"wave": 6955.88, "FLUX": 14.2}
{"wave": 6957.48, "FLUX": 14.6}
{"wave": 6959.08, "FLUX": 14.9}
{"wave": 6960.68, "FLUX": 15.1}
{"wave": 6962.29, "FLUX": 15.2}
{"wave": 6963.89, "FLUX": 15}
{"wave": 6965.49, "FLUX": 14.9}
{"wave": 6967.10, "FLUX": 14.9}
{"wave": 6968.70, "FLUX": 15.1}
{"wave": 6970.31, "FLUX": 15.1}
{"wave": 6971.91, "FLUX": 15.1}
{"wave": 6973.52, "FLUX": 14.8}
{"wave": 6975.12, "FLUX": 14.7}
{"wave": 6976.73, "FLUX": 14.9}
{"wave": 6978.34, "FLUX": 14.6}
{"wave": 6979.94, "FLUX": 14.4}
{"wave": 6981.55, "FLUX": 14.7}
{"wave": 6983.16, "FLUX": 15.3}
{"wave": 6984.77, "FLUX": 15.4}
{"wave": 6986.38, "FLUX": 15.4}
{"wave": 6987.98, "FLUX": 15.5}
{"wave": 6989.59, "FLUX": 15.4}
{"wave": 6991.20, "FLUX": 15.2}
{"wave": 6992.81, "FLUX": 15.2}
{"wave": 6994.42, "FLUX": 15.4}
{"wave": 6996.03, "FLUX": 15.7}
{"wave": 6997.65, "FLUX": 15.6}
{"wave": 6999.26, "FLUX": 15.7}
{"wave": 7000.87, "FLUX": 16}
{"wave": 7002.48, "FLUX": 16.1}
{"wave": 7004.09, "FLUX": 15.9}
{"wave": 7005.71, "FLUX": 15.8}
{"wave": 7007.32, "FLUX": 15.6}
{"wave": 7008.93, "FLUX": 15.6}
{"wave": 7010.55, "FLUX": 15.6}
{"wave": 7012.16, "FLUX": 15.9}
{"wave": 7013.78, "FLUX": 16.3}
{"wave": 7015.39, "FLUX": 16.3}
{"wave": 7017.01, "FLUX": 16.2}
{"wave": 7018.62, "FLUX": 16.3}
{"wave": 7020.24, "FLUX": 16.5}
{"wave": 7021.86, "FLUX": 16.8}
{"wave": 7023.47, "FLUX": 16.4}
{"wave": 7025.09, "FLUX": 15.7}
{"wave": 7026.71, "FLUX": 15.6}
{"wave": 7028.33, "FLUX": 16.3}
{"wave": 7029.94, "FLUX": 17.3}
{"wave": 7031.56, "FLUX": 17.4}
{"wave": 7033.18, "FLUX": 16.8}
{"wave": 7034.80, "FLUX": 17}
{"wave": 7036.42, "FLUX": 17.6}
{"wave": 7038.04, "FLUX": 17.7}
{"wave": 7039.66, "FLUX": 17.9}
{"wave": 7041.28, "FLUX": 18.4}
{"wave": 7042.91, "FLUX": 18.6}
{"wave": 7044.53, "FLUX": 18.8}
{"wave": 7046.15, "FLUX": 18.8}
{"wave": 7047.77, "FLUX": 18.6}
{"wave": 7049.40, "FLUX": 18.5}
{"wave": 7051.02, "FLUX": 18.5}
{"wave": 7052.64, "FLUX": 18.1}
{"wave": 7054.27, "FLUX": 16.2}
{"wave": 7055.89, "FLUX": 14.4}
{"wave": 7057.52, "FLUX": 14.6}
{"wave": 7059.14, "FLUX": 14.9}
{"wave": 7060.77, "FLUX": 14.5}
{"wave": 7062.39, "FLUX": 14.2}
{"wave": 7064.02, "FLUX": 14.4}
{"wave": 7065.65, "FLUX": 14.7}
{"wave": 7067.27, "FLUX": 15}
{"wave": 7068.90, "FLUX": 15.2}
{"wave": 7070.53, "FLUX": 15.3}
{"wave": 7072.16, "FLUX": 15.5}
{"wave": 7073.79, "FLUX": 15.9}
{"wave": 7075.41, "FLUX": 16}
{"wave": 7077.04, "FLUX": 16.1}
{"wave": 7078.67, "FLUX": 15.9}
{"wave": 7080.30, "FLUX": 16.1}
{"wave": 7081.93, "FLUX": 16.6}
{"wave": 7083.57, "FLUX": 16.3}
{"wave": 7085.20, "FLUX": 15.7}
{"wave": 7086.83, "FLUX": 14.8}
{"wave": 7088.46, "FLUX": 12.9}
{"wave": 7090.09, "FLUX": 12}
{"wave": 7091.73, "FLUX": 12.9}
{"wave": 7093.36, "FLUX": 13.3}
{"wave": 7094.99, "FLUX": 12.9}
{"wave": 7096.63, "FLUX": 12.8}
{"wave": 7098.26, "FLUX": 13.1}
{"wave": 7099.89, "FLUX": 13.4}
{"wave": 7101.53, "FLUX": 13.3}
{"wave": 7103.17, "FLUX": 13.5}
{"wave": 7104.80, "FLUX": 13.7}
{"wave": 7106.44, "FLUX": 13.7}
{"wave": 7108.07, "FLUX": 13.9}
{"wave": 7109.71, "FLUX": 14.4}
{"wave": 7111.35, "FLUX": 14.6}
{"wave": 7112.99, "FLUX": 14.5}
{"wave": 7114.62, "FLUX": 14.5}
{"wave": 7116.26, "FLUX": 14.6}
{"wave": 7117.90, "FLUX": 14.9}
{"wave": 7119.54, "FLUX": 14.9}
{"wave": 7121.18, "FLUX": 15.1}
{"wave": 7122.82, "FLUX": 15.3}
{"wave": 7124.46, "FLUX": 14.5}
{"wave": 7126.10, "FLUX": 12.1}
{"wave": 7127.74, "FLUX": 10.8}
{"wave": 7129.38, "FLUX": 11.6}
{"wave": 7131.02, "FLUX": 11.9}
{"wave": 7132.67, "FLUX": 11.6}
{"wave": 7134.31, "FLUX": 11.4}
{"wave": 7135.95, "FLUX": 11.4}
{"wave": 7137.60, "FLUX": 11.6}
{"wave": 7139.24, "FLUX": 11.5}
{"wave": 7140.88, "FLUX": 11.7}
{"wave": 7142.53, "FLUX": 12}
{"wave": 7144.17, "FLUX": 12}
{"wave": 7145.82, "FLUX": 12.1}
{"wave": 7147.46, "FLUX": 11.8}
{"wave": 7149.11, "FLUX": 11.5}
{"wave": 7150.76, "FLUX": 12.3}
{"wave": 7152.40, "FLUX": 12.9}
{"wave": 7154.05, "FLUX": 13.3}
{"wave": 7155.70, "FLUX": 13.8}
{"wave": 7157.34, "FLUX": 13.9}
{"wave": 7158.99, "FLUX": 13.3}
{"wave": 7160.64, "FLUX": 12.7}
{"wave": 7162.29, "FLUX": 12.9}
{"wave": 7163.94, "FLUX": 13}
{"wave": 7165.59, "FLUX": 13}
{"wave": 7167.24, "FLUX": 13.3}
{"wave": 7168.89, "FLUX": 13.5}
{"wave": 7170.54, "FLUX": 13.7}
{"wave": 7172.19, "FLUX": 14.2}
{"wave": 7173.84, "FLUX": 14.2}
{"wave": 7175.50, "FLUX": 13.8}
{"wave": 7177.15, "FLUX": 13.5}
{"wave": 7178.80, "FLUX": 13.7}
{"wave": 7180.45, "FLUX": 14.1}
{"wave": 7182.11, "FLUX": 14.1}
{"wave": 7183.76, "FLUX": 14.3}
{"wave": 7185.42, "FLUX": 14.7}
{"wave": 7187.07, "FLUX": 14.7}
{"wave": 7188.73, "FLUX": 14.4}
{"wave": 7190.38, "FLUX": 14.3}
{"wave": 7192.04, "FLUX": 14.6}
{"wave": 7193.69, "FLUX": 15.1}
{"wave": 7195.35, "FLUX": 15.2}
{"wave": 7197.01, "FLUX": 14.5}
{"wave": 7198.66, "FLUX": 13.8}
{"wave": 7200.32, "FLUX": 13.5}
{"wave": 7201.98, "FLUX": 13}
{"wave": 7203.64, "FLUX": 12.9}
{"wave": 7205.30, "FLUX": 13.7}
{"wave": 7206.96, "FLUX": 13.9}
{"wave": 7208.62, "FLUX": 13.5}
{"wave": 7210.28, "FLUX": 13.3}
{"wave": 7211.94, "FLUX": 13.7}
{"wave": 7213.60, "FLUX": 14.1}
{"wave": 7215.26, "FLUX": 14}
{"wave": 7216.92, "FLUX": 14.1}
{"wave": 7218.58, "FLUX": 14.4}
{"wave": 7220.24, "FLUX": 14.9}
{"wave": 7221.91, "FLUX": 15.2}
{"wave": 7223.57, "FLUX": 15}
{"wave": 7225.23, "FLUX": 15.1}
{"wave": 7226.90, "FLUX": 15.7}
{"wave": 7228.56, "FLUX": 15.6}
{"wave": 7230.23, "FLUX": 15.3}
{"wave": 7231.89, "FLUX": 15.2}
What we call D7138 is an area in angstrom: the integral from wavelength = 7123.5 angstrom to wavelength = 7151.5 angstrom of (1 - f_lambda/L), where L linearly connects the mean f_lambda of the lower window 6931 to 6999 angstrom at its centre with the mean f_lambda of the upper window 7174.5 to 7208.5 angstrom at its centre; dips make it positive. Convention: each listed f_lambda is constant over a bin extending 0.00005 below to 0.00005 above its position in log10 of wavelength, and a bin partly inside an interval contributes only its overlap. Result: 4.63 angstrom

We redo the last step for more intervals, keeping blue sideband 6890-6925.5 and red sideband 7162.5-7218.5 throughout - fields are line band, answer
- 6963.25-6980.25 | -3.2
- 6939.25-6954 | -2.6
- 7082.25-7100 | -0.6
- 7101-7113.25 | -0.5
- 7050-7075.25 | -4.5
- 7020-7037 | -5.0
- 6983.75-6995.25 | -2.5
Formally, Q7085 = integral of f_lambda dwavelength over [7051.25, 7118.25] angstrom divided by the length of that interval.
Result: 14.6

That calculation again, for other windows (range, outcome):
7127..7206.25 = 13.1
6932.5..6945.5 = 13.9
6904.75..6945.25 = 13.2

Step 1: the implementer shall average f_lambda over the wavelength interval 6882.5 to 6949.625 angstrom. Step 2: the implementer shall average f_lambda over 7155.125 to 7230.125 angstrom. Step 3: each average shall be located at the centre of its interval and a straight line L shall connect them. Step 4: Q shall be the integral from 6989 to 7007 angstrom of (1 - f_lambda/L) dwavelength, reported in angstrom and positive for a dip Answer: -3.5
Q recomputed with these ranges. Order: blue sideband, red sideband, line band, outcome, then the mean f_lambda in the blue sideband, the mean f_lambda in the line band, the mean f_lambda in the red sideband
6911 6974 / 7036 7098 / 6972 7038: -4.2 angstrom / 14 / 15.8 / 15.8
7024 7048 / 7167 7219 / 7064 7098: 3.6 angstrom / 17.5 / 14.8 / 14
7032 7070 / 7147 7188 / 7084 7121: 3.3 angstrom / 16.7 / 13.9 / 13.5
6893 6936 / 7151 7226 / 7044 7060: -4.6 angstrom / 12.6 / 17.1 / 13.9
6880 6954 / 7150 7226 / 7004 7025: -4.6 angstrom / 12.8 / 16.1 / 13.9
